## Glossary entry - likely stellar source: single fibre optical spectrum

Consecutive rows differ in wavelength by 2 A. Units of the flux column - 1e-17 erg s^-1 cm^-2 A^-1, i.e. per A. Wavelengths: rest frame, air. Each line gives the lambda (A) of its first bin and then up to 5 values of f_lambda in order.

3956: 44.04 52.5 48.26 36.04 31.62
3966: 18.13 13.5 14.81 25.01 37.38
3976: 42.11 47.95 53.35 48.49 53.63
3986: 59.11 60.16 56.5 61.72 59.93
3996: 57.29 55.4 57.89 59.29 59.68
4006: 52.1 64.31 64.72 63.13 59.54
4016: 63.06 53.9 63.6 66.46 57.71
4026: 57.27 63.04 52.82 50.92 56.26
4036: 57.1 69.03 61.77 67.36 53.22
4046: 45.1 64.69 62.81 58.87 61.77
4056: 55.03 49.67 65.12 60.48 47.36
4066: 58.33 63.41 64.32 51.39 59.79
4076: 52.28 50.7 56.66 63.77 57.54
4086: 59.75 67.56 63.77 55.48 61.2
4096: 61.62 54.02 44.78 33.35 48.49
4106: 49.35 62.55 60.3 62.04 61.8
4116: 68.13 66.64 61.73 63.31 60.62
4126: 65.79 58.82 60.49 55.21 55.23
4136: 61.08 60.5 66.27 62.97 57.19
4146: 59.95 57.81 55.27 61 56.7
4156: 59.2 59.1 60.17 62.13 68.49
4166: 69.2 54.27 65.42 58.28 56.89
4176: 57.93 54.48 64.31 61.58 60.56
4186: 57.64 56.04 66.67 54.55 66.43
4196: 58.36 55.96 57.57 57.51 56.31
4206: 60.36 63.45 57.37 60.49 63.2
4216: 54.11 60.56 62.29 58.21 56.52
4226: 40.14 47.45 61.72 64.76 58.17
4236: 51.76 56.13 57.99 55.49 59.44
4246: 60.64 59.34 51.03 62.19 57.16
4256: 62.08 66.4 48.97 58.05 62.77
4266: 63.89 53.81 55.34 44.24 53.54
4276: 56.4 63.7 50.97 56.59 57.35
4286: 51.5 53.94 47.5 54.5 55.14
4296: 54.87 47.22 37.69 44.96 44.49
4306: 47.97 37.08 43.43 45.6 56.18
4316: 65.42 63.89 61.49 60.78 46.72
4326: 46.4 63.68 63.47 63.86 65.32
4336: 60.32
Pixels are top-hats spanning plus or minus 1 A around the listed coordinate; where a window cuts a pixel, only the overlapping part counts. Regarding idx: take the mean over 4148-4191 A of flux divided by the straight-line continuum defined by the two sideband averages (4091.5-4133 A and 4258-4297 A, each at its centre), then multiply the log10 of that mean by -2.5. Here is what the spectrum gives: -0.060 mag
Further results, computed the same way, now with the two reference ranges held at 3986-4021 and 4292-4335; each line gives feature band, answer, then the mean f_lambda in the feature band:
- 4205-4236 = -0.051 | 57.7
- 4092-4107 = 0.137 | 50.7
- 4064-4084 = 0.015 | 57.3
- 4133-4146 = -0.070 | 60.5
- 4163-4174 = -0.118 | 62.6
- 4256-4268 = -0.104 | 59.7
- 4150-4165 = -0.079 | 60.6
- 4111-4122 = -0.122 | 64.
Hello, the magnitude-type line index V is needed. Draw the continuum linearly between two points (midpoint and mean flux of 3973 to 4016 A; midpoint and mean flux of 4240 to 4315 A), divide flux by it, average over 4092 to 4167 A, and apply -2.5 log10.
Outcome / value -0.08 mag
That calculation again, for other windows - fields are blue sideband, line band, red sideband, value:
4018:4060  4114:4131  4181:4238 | -0.083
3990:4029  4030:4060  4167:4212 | 0.029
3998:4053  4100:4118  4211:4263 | 0.055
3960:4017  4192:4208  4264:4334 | -0.132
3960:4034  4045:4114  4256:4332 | -0.100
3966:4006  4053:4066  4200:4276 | -0.122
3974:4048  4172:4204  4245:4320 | -0.071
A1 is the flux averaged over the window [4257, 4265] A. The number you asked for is 59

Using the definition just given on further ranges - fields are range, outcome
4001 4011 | 60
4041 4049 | 57.6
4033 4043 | 62.3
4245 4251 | 57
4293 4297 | 55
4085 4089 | 63.7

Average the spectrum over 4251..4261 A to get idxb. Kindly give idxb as 59.4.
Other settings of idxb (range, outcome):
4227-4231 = 54.6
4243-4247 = 60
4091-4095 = 58.3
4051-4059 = 56.3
